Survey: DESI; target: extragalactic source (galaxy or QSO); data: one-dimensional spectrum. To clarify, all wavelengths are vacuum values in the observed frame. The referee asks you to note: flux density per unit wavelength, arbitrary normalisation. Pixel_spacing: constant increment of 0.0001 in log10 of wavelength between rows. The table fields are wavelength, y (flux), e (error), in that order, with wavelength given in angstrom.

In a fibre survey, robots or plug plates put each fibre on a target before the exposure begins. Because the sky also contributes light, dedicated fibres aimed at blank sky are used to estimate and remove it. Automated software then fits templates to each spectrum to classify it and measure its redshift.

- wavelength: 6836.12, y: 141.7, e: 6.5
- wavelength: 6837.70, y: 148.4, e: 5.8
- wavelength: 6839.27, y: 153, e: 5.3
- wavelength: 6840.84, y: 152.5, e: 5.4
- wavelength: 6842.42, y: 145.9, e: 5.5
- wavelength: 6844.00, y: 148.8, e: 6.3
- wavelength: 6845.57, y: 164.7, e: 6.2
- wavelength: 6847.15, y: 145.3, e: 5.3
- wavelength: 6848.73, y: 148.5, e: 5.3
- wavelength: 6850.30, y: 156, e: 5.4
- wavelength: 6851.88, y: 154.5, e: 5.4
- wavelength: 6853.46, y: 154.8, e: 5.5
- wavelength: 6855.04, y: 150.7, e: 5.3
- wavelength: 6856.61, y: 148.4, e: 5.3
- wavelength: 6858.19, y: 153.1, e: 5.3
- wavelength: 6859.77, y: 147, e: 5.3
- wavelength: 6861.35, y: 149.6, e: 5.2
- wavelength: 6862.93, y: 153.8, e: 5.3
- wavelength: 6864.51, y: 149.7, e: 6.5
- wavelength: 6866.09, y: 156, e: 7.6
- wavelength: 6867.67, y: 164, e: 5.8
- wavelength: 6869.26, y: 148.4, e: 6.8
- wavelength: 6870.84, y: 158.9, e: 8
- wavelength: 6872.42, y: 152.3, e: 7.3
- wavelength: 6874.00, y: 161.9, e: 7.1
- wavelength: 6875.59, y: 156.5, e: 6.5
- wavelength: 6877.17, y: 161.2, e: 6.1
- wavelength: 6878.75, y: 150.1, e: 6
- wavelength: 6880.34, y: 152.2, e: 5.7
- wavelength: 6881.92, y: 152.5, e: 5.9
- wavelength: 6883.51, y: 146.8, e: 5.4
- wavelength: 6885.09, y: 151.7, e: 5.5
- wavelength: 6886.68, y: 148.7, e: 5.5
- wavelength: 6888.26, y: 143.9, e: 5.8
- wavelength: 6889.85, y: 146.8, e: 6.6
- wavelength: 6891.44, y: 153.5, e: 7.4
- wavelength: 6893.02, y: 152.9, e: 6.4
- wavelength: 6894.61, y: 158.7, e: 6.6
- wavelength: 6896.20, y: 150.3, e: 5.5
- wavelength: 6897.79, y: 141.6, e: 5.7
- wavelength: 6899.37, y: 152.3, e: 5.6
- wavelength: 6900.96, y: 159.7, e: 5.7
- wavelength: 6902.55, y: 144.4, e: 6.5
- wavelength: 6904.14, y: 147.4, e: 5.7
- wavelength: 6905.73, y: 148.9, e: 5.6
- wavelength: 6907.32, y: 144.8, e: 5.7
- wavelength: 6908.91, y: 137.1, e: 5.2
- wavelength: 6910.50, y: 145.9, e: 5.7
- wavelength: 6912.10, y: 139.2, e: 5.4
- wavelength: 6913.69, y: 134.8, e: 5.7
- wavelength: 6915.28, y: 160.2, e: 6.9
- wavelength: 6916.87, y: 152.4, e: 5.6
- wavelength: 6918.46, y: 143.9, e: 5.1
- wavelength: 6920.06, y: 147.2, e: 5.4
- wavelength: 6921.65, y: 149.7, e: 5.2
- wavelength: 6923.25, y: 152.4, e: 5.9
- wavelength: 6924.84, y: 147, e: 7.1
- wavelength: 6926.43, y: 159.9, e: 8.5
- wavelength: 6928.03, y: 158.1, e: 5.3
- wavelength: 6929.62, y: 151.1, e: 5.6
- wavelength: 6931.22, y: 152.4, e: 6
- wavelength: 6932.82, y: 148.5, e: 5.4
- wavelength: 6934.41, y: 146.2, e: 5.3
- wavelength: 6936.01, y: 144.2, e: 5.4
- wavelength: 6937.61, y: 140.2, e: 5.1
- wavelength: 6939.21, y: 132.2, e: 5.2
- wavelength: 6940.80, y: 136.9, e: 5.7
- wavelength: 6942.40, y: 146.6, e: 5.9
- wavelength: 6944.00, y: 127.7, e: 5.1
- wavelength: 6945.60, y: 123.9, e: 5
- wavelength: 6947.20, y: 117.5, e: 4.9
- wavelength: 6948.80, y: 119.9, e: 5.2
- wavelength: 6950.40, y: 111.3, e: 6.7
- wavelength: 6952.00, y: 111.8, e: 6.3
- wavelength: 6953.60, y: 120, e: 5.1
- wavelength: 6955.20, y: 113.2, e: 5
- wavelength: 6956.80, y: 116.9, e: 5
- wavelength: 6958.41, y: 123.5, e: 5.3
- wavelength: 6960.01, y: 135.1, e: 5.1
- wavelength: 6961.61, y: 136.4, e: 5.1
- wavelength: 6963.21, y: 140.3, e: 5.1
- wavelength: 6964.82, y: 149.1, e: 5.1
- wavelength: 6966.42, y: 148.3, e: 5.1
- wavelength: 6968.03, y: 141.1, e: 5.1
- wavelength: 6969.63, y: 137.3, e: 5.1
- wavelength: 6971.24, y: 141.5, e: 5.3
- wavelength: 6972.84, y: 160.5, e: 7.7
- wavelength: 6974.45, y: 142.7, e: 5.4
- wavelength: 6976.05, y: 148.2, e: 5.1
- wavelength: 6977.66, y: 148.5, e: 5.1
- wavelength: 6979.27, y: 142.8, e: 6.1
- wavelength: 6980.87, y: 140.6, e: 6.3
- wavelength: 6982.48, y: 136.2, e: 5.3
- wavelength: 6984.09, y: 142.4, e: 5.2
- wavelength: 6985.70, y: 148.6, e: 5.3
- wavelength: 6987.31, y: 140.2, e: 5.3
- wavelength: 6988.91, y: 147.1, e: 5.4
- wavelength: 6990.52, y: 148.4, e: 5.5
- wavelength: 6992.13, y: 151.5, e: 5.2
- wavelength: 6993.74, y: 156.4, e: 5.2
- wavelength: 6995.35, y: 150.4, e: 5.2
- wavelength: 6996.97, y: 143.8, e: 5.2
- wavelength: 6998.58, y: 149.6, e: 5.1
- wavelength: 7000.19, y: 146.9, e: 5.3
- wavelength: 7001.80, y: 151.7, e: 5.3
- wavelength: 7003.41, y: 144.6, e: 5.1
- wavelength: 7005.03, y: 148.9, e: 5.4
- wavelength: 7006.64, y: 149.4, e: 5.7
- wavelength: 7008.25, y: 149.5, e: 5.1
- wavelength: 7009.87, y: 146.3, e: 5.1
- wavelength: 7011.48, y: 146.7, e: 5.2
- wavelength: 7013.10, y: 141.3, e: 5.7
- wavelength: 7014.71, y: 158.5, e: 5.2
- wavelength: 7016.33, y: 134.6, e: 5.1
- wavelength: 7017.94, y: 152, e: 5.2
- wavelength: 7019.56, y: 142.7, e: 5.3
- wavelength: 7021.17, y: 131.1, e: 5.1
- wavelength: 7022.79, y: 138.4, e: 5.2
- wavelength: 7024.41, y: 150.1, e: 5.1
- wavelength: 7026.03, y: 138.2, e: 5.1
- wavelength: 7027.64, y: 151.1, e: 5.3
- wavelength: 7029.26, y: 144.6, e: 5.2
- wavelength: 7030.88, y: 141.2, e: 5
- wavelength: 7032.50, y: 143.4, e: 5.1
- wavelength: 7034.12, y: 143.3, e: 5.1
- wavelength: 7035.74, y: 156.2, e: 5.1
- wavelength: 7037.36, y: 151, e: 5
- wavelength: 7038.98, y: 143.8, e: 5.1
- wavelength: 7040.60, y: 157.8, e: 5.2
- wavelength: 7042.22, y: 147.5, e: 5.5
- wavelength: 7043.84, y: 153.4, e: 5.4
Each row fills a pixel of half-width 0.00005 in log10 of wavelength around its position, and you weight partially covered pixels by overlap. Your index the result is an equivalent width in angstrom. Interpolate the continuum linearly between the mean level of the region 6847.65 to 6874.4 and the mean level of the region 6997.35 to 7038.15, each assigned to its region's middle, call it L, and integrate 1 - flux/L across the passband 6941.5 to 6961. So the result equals 3.5 angstrom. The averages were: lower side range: 153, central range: 122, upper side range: 146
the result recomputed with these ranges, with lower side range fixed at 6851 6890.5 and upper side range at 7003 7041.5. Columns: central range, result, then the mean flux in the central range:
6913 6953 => 2.50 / 141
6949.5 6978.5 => 2.69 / 135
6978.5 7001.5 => 0.19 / 146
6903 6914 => 0.58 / 143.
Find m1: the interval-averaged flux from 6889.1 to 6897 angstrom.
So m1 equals 152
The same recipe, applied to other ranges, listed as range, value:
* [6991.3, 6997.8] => 150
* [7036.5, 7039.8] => 148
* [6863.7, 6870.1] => 154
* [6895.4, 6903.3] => 150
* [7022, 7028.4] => 144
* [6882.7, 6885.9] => 149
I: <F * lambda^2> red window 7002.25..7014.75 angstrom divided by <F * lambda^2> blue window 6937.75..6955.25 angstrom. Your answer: 1.2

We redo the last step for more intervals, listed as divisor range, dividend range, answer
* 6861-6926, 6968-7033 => 1.00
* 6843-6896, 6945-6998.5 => 0.93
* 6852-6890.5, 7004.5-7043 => 1.00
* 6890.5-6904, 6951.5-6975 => 0.91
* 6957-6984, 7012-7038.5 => 1.04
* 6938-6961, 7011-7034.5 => 1.18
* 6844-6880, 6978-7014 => 0.99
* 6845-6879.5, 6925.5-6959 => 0.89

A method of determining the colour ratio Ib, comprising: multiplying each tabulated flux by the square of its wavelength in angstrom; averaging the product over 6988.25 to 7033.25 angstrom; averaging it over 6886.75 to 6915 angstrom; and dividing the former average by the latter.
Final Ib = 1.0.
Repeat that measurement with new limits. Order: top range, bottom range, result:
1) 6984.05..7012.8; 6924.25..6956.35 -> 1.11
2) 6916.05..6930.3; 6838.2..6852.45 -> 1.02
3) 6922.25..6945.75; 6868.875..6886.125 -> 0.96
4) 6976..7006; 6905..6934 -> 1.01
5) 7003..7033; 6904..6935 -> 1.00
